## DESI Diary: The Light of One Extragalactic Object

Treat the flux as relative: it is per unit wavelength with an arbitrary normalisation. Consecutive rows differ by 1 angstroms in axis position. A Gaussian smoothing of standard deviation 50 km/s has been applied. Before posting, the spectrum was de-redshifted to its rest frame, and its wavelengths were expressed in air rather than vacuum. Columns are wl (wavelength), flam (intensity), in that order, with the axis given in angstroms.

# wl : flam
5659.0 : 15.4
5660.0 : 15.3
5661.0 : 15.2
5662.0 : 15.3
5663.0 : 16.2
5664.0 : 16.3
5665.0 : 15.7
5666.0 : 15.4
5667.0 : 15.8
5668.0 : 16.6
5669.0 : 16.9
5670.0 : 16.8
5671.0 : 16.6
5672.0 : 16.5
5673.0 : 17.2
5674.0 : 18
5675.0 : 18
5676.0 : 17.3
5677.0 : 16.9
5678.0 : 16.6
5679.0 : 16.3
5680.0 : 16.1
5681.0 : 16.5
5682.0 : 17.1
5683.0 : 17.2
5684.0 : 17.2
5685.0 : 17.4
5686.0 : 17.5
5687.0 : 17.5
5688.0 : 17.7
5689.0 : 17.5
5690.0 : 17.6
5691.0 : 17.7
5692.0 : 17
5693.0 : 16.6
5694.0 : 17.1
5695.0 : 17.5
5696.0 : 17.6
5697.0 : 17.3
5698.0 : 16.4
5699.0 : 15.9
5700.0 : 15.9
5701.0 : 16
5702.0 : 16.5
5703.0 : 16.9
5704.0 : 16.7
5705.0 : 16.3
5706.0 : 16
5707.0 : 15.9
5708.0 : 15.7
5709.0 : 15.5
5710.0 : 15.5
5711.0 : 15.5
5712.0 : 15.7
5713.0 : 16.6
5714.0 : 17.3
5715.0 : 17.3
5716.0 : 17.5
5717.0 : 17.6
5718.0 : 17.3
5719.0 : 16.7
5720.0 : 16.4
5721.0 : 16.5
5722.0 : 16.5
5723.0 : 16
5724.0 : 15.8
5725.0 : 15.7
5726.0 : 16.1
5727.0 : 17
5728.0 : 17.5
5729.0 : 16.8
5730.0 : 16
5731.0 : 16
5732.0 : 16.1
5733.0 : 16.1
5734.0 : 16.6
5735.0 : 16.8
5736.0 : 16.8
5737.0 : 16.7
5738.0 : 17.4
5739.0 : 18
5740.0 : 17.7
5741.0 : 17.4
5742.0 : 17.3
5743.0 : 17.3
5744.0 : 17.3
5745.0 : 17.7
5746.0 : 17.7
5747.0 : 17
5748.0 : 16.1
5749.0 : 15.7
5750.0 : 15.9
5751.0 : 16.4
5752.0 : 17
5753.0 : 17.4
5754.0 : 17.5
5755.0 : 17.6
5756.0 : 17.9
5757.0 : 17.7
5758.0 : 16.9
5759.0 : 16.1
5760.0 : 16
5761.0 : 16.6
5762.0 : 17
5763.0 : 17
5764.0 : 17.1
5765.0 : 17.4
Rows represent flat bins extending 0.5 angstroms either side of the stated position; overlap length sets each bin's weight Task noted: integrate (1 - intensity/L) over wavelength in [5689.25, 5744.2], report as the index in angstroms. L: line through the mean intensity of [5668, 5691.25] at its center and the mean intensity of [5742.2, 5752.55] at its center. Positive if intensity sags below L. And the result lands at 0.9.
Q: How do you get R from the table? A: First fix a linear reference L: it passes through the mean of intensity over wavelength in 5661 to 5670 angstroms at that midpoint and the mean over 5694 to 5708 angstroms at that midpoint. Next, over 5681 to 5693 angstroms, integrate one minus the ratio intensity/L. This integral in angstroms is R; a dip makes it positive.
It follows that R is -0.7 angstroms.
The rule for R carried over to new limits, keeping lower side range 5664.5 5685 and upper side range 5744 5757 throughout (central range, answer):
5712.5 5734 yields 0.4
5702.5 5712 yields 0.5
